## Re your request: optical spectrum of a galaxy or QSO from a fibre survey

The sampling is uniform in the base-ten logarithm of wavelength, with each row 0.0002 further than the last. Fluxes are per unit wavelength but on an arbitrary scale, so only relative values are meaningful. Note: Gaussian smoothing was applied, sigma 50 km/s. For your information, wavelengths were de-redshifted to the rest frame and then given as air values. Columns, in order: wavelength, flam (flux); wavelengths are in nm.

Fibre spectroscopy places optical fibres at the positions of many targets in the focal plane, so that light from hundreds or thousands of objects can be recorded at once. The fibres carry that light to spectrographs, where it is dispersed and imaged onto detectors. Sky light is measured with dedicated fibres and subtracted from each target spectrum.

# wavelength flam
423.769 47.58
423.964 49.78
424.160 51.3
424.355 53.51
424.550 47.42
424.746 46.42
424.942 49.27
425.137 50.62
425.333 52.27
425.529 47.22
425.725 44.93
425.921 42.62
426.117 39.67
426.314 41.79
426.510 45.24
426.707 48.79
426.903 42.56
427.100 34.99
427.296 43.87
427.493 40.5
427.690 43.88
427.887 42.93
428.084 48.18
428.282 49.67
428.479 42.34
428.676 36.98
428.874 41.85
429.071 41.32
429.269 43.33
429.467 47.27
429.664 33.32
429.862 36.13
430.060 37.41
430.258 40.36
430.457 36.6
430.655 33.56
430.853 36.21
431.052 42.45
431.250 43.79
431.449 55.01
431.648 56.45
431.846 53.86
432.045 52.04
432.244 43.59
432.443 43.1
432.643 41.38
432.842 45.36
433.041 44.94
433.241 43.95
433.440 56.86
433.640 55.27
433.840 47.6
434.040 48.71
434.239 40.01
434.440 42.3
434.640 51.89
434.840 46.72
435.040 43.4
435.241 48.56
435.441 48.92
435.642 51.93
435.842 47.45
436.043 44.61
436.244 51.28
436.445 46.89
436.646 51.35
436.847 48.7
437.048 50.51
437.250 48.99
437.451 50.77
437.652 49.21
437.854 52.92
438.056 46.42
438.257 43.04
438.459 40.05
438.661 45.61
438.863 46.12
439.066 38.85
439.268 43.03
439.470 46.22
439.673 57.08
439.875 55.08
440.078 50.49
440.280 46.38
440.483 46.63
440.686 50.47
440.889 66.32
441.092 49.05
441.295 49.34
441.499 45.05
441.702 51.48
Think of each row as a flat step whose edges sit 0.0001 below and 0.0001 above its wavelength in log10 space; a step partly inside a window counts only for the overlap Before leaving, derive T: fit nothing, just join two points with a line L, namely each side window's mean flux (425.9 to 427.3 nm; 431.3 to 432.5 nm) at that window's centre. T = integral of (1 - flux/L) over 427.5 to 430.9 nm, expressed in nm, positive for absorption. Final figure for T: 0.41 nm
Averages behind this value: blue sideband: 42.3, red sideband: 50.7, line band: 40.7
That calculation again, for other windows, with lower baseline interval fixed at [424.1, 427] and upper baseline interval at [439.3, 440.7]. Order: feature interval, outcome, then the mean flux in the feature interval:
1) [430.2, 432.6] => 0.17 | 44.7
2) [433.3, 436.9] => 0.04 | 48.4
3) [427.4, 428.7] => 0.10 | 43.9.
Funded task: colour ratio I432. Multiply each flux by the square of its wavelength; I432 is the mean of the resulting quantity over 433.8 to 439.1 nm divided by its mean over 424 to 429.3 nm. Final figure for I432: 1.10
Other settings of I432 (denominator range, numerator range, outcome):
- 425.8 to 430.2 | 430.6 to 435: 1.14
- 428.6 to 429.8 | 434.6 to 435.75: 1.23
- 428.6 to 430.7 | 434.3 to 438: 1.28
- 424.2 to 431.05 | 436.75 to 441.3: 1.19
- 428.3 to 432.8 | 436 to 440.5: 1.16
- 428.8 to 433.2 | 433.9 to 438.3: 1.14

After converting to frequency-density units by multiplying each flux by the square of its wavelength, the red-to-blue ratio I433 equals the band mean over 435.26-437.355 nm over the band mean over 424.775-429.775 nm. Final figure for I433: 1.17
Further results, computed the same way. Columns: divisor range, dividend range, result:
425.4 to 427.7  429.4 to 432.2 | 1.02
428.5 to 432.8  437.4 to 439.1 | 1.12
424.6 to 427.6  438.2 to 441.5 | 1.15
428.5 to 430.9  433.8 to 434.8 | 1.21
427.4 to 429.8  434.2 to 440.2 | 1.17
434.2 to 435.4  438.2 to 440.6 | 1.04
